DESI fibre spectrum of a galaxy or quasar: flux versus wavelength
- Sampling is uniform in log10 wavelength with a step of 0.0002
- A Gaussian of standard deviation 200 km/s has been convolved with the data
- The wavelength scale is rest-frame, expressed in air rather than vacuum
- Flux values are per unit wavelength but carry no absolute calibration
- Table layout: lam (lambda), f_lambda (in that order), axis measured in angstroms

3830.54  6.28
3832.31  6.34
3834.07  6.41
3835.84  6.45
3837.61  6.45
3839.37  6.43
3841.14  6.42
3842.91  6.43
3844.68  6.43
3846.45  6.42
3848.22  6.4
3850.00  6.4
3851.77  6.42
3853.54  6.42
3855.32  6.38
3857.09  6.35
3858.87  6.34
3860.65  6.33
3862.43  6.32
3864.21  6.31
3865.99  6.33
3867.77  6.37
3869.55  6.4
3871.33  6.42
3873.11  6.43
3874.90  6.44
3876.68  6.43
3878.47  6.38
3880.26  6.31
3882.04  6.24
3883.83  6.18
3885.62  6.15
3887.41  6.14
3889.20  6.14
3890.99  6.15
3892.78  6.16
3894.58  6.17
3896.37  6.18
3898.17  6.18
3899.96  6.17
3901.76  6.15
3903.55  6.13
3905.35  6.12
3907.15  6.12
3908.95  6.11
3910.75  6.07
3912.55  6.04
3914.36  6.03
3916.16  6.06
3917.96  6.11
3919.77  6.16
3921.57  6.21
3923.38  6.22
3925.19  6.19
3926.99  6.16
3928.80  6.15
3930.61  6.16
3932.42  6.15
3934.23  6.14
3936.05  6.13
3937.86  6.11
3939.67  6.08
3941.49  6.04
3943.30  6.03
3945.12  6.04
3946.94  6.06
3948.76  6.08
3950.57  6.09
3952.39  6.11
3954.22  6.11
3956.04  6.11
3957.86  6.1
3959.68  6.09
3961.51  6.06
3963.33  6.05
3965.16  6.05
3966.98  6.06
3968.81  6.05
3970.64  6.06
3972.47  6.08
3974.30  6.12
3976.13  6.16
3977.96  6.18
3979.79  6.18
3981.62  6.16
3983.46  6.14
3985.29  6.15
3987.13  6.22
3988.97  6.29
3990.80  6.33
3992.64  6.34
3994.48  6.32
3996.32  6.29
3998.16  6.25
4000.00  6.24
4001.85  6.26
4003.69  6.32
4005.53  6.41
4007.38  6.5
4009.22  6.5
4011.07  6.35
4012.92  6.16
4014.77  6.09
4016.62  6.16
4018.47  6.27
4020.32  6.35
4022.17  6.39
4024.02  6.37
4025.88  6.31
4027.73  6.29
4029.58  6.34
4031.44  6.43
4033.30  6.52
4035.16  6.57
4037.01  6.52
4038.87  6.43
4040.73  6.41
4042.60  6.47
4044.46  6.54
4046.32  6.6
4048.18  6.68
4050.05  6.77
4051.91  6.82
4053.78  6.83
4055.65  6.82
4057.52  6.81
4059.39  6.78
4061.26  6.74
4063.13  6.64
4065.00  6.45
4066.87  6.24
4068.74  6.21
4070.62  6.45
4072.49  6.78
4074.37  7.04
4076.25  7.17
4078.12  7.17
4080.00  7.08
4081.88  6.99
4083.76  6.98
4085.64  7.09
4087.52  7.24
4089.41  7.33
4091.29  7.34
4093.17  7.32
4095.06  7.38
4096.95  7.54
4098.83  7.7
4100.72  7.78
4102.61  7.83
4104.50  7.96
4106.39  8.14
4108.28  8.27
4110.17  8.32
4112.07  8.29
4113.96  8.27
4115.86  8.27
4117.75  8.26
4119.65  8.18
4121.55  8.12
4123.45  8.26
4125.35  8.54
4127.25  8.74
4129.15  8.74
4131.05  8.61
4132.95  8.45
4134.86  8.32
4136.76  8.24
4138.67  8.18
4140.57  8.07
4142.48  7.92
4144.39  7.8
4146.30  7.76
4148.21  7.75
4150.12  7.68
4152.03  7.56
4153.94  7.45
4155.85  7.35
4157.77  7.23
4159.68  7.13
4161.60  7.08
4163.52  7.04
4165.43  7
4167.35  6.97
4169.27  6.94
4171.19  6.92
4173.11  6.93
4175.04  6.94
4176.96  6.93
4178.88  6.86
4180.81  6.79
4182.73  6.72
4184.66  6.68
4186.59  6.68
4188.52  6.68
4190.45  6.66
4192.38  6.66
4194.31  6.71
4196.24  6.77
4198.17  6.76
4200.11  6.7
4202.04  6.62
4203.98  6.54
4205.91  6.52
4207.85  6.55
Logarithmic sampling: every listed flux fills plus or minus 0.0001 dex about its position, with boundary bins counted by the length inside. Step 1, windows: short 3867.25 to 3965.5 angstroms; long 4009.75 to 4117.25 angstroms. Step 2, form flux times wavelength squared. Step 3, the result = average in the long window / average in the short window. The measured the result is 1.21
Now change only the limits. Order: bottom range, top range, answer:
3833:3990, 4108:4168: 1.43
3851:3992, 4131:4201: 1.32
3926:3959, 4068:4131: 1.36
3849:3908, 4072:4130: 1.38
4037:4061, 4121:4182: 1.20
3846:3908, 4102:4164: 1.45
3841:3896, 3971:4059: 1.09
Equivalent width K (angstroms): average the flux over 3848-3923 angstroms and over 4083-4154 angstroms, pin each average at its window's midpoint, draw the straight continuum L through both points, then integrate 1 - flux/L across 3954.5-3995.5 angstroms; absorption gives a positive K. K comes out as 4.5 angstroms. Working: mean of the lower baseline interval 6.24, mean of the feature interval 6.15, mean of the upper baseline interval 7.95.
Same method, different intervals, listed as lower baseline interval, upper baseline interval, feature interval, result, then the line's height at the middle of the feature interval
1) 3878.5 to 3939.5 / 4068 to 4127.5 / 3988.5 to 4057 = 6.0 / 7.04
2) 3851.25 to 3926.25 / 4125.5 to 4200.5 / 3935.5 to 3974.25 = 2.6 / 6.51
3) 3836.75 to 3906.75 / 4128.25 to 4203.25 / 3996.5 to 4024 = 1.9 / 6.77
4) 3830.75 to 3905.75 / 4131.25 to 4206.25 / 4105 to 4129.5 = -4.4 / 7.05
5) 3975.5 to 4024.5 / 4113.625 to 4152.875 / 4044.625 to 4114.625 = 2.3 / 7.41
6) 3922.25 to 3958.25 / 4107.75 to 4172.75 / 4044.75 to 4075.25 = 2.1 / 7.16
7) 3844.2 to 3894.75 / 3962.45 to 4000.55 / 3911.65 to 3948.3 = 0.8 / 6.24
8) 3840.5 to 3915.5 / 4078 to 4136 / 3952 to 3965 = 1.4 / 6.84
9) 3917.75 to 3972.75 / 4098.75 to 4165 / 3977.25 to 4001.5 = 1.1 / 6.55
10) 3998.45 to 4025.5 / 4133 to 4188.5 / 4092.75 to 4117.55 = -3.6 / 6.94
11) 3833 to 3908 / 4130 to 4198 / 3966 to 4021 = 4.0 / 6.72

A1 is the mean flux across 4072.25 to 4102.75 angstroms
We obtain 7.28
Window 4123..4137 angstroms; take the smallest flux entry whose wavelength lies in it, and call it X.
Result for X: 8.24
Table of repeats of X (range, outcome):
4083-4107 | 6.98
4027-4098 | 6.21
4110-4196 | 6.66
